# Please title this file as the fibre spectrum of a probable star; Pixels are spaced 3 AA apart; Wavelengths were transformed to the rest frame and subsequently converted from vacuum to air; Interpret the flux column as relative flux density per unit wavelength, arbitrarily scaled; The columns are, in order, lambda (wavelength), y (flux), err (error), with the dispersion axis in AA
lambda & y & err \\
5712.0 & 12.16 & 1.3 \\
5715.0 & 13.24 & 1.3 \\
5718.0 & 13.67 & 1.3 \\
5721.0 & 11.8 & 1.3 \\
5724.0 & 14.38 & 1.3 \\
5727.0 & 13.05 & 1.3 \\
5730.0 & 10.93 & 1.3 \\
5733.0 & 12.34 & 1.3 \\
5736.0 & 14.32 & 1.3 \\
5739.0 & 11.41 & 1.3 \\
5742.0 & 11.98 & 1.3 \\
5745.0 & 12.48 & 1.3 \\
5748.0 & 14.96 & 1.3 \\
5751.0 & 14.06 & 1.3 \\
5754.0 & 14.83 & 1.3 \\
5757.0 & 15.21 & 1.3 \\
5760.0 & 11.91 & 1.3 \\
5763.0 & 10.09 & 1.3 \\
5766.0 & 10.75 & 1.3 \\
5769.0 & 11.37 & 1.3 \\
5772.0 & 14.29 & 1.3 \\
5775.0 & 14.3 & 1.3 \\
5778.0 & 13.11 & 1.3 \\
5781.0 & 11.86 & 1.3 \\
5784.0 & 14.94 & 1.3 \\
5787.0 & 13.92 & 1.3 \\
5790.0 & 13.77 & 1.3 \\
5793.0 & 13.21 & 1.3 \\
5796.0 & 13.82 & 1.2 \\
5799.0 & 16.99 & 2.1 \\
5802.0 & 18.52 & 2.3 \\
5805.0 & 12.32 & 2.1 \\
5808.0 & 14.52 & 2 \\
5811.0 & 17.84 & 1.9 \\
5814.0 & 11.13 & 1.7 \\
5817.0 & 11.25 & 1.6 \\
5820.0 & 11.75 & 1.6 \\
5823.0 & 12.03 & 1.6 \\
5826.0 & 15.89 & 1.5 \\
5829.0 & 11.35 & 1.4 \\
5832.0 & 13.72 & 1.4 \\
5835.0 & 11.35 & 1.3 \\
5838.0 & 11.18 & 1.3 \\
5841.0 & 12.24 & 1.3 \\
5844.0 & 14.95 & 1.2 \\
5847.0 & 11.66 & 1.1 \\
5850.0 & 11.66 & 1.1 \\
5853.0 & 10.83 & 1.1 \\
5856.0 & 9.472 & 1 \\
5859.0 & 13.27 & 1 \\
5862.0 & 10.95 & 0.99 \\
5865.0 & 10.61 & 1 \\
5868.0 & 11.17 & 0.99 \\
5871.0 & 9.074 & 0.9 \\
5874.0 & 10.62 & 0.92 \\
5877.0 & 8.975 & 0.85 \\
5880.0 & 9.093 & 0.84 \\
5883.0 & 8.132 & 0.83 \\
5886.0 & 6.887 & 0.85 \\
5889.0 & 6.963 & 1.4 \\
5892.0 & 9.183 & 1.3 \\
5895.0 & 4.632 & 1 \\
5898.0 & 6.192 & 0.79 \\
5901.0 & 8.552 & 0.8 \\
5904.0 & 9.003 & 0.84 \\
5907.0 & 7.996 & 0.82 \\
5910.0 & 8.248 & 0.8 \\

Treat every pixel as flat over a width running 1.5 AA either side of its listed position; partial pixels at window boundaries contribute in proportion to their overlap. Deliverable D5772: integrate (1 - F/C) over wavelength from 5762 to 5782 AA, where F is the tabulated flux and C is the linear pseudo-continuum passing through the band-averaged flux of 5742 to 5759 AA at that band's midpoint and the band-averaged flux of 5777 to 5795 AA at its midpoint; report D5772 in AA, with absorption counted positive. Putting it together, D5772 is 2.0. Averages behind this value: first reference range 14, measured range 12.3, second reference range 13.5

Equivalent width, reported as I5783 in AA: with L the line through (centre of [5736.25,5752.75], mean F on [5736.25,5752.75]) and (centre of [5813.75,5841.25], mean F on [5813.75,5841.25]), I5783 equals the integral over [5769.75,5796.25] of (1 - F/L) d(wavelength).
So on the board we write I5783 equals -1.9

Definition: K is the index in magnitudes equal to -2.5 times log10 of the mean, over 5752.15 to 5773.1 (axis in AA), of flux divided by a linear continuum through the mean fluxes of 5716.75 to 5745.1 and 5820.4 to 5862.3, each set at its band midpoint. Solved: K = -0.010 mag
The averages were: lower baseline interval 12.6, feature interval 12.6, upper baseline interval 12.2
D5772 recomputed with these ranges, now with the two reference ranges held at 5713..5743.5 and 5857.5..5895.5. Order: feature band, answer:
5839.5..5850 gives -2.8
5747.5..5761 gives -2.4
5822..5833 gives -3.0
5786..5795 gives -1.9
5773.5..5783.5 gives -1.5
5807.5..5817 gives -2.8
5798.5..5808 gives -4.0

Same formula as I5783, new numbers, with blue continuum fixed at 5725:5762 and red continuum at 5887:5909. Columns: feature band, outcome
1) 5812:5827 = -3.1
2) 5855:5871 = -4.0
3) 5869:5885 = -1.7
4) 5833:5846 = -3.8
